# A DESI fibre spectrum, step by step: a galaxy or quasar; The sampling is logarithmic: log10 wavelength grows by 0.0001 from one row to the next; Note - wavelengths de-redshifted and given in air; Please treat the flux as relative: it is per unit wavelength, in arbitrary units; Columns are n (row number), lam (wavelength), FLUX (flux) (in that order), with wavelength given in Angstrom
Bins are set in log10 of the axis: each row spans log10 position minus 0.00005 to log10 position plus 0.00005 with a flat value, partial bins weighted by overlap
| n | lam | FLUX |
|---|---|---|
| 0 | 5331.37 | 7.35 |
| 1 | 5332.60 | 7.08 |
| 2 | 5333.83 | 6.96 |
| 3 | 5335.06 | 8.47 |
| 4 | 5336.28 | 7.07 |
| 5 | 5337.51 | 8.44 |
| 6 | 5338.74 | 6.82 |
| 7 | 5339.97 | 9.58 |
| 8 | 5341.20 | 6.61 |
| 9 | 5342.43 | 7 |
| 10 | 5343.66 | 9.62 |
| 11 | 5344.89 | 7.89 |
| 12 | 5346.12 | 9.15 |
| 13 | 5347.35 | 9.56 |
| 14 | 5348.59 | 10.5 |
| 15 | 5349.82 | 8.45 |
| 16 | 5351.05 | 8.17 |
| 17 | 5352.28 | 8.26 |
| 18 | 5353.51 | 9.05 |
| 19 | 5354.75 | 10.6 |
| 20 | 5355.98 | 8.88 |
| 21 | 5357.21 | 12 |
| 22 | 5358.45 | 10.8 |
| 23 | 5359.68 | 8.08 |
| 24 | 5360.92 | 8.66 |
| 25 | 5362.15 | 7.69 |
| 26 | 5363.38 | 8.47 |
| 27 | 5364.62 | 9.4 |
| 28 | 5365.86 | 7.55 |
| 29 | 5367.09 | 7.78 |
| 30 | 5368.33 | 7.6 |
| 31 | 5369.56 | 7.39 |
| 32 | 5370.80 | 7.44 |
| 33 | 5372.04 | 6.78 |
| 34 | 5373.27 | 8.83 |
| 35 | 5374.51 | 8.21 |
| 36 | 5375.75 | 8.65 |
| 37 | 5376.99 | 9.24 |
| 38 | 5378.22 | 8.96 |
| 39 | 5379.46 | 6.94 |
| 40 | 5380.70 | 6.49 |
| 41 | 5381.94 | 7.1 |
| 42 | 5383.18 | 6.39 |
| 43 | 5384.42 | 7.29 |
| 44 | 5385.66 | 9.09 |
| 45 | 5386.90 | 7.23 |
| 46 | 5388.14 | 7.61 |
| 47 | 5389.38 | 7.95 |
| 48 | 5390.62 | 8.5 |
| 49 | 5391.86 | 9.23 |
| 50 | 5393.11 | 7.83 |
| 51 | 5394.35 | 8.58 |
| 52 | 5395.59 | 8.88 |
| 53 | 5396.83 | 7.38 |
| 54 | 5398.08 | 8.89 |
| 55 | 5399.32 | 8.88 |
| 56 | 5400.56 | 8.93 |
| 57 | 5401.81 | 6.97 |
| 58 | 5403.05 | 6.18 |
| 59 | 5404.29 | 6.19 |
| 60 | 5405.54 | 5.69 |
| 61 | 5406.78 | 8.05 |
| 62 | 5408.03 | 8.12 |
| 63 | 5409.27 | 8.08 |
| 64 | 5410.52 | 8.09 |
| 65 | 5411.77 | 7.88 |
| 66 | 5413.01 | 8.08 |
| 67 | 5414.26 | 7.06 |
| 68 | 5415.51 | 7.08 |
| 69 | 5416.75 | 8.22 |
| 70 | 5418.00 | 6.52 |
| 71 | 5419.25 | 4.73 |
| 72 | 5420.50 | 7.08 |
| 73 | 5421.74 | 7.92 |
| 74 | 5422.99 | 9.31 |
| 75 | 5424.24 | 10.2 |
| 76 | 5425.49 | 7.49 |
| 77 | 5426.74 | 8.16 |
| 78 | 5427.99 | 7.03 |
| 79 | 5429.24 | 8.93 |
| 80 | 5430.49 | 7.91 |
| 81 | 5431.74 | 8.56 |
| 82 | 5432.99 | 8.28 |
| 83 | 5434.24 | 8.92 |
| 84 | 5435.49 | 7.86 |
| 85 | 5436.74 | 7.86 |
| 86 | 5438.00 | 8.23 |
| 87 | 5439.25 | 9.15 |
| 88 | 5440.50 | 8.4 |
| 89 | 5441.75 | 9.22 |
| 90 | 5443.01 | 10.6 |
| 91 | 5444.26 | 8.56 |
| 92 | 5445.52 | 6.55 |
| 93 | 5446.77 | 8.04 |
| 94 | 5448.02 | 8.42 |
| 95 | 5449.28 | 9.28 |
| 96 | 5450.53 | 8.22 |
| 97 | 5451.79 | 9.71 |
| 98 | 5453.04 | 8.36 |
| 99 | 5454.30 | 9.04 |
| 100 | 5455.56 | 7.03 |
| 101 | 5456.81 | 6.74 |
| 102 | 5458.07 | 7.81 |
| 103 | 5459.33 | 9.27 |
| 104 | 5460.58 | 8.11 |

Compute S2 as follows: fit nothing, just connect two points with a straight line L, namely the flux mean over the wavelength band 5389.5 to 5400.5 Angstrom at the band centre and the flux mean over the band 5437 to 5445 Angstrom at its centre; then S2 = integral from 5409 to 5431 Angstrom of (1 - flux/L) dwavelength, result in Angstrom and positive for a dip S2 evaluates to 2.47 Angstrom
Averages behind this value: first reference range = 8.52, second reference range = 8.93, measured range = 7.76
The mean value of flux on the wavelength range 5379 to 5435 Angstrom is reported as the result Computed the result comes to 7.78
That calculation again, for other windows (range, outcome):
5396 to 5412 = 7.65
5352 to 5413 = 8.14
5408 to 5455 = 8.19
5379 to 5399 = 7.86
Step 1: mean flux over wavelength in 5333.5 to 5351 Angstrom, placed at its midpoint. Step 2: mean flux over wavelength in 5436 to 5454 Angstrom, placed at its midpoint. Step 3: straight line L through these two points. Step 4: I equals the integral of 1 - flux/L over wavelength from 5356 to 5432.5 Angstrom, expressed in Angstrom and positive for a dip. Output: 4.4 Angstrom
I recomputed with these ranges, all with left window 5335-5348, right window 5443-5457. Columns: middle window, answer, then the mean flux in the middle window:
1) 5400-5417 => 1.7 Angstrom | 7.45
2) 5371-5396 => 0.8 Angstrom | 7.97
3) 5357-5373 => -0.2 Angstrom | 8.35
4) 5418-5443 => 0.4 Angstrom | 8.19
